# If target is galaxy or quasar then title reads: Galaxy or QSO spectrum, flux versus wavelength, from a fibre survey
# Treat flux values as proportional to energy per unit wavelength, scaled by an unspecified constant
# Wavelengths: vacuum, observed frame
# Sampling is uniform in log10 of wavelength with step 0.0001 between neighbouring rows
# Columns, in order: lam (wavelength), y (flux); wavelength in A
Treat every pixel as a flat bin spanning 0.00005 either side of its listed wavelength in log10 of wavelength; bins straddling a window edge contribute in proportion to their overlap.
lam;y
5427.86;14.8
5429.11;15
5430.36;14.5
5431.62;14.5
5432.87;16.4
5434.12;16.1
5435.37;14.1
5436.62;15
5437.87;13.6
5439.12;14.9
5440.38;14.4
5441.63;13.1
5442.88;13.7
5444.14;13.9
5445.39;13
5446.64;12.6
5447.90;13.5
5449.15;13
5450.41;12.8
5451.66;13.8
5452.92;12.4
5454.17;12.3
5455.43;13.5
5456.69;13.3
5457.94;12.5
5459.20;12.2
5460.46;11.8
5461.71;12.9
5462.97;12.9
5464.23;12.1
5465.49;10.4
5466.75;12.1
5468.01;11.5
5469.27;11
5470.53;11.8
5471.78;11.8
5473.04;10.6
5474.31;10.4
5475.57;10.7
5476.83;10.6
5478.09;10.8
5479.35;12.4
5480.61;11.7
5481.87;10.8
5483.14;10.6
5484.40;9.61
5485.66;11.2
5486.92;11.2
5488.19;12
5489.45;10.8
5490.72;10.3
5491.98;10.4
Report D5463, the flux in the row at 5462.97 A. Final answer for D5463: 12.9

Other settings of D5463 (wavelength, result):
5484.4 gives 9.61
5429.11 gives 15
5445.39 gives 13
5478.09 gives 10.8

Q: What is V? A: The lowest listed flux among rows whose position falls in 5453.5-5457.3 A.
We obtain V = 12.3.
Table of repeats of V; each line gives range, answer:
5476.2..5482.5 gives 10.6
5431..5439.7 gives 13.6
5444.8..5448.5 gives 12.6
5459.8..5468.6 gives 10.4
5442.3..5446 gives 13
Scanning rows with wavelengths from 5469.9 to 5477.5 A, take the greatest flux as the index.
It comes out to 11.8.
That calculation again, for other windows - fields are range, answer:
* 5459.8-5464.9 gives 12.9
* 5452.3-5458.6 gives 13.5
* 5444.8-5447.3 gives 13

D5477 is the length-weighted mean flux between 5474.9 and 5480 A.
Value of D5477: 11.1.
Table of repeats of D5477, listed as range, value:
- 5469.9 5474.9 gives 11.2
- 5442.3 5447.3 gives 13.3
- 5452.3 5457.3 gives 12.9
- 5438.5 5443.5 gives 14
